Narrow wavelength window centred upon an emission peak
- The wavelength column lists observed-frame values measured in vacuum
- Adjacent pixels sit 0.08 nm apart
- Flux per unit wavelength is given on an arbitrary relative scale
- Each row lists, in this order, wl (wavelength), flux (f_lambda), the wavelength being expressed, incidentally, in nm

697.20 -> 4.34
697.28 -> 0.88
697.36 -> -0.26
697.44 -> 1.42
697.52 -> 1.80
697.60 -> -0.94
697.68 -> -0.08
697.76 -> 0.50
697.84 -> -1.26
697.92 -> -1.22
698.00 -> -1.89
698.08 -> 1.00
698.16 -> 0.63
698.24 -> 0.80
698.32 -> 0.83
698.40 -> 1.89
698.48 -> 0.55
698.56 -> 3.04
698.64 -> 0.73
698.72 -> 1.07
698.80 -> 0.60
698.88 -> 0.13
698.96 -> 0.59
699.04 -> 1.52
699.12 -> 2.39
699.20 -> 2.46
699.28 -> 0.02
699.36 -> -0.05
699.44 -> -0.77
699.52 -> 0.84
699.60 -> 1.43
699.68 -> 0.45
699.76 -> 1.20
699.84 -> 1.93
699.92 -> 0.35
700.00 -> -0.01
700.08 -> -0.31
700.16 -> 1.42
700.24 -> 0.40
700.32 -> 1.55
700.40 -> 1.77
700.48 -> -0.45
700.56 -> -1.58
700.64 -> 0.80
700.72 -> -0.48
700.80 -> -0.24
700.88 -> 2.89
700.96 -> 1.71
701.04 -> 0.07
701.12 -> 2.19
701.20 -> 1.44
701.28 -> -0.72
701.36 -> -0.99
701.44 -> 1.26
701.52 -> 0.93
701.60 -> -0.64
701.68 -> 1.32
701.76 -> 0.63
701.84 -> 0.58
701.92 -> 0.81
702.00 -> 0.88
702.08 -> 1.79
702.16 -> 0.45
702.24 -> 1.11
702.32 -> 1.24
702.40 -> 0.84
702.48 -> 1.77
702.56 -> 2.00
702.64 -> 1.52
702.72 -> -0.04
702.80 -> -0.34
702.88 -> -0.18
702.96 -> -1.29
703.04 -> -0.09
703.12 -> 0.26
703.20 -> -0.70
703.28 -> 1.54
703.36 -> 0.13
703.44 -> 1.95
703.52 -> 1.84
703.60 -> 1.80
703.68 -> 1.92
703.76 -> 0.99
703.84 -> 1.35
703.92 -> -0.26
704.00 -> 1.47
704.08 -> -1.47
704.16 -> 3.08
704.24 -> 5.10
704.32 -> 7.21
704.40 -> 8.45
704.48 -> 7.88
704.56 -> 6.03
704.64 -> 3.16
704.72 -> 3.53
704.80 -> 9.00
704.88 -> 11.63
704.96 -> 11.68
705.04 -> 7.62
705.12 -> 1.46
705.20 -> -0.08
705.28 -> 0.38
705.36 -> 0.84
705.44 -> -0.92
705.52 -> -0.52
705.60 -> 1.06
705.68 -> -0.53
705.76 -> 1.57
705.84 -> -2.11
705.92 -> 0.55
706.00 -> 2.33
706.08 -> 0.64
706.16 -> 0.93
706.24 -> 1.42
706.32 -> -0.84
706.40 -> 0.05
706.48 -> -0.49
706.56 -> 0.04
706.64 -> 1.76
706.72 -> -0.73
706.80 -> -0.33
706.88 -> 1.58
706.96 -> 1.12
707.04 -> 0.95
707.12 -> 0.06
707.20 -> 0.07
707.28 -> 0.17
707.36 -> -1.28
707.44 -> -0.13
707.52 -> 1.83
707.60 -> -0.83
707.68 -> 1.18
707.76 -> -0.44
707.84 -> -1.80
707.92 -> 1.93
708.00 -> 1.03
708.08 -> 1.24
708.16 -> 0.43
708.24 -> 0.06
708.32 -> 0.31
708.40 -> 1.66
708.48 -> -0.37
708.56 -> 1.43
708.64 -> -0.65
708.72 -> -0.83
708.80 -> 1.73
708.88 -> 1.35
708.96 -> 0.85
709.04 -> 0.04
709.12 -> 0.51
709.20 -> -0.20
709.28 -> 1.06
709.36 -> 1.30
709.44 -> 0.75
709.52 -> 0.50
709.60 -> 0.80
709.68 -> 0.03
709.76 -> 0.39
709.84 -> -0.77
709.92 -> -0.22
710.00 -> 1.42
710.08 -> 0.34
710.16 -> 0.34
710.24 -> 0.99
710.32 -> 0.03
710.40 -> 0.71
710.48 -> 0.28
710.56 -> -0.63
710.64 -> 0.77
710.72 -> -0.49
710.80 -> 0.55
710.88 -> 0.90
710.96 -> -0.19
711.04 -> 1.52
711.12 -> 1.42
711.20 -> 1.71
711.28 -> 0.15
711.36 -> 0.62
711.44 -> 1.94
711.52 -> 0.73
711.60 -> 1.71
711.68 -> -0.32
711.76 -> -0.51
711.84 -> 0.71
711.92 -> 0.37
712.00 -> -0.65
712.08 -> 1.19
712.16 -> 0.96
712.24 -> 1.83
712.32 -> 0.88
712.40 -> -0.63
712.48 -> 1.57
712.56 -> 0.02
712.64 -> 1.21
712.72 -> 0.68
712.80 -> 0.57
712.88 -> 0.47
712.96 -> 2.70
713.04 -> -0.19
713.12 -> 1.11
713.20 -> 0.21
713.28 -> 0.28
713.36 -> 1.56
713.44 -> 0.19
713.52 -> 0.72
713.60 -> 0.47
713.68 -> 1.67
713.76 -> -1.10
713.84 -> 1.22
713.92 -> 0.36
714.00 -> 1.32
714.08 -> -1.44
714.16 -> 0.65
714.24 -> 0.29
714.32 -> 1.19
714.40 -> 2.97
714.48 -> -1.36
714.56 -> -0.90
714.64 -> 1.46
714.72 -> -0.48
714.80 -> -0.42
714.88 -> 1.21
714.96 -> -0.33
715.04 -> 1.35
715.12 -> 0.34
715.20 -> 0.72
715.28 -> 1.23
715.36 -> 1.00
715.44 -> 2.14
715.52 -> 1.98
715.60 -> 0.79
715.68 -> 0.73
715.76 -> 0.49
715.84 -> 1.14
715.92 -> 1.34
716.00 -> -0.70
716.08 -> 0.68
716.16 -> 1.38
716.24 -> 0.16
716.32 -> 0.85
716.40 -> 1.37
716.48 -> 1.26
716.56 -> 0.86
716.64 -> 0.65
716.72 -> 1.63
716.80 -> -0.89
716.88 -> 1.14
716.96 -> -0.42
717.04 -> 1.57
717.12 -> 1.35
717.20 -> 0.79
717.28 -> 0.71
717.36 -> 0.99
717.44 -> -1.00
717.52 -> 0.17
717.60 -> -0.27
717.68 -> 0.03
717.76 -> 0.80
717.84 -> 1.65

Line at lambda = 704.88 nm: [O II] 3727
